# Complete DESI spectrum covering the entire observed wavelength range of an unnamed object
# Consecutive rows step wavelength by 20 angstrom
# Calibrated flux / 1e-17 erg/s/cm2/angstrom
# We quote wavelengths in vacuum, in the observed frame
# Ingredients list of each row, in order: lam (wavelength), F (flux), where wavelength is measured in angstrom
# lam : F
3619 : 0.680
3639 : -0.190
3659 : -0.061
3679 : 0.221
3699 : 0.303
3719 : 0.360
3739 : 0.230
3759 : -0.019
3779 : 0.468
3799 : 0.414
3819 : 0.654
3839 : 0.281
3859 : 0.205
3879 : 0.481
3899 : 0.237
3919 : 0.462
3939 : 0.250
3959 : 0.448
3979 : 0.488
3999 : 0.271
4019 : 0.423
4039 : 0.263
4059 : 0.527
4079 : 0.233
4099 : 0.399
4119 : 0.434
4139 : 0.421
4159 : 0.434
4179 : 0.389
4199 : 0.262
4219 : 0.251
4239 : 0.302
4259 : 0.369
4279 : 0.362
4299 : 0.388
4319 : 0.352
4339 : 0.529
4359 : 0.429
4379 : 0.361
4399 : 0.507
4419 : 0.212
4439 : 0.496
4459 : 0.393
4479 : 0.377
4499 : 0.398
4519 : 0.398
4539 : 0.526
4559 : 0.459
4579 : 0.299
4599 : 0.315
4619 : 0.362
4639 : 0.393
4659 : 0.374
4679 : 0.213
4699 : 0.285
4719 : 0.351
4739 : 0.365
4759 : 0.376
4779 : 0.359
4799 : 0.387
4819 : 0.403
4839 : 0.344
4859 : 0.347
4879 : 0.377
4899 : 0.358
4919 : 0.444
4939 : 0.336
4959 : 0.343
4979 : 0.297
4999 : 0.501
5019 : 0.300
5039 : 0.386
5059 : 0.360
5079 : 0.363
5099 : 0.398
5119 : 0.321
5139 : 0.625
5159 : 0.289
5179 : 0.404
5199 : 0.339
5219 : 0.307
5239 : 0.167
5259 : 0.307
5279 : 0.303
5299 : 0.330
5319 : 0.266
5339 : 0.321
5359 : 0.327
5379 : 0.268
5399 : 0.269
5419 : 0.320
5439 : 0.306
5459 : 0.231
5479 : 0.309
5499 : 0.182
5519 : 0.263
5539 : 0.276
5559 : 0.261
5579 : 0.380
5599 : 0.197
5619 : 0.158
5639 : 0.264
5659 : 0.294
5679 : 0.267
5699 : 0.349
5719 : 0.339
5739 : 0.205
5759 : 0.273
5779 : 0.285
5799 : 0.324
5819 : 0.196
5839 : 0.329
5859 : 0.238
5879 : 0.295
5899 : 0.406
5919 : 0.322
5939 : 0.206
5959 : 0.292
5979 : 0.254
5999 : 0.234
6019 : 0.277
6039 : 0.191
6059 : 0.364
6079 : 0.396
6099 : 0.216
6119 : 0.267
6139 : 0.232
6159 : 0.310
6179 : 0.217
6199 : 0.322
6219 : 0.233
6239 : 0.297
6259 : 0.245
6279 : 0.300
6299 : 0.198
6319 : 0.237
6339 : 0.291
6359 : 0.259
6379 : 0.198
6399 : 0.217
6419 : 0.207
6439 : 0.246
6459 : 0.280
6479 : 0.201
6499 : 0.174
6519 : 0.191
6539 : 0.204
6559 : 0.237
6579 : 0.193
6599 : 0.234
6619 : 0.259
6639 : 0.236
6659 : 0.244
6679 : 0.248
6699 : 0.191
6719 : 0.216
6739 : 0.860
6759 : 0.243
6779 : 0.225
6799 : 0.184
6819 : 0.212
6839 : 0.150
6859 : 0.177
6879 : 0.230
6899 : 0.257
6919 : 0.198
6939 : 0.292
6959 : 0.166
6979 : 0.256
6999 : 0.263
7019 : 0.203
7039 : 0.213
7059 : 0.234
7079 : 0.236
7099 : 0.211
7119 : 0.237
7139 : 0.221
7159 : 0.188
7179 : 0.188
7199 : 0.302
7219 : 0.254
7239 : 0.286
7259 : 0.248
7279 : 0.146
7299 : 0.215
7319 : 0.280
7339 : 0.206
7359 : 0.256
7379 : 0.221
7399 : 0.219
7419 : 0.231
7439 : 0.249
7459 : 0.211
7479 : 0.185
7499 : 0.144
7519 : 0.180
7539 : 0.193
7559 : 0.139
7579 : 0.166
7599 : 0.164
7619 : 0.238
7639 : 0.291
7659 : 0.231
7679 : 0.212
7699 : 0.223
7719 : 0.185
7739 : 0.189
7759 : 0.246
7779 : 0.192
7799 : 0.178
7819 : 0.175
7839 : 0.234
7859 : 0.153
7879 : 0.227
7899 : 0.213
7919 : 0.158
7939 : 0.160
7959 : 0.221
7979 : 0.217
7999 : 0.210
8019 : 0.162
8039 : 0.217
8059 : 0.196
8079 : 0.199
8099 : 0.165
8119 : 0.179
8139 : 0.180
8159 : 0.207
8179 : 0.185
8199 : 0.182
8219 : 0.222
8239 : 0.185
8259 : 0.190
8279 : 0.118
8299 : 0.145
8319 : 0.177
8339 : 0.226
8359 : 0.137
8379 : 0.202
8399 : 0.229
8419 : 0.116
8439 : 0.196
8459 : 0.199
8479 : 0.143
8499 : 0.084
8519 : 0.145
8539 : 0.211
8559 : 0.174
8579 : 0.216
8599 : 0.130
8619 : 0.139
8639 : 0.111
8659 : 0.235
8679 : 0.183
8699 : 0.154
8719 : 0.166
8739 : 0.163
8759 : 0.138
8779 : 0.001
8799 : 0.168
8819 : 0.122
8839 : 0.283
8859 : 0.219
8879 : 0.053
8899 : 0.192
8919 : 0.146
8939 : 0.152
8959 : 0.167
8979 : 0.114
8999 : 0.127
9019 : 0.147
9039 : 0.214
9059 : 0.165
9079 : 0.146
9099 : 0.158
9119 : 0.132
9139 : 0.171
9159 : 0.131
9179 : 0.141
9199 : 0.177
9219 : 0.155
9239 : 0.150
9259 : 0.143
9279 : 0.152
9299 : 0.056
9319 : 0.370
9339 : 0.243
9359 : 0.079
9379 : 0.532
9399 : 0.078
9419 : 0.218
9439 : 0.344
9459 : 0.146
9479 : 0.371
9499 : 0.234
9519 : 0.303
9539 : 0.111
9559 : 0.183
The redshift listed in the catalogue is 0.027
